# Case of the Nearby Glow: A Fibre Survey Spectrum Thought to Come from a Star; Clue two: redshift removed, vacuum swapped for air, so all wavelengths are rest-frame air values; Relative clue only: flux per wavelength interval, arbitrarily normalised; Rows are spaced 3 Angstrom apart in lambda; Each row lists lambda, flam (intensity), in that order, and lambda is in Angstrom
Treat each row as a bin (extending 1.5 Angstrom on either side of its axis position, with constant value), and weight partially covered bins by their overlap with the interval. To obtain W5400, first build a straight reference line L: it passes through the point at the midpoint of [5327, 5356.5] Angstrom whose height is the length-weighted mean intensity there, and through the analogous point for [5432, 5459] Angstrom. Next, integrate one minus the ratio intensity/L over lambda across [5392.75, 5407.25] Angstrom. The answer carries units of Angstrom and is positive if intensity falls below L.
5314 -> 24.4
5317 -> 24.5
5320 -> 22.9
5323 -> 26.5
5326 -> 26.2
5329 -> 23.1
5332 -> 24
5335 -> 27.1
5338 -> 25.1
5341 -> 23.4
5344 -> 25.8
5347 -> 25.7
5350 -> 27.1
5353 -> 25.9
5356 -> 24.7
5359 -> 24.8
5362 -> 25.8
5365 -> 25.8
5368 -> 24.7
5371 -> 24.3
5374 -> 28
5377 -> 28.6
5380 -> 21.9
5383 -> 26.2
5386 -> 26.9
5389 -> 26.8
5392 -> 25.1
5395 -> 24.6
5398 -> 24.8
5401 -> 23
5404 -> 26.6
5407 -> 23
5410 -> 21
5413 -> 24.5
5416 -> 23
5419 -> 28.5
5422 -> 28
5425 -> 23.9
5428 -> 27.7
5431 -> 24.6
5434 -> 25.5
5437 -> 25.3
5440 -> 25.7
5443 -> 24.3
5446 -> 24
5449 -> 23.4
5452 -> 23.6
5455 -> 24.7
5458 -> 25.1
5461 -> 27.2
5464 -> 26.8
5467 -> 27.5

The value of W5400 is 0.2 Angstrom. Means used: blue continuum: 25.2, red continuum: 24.6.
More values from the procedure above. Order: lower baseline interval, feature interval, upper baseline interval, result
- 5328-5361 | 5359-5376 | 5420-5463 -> -0.3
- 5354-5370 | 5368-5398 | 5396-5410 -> -1.4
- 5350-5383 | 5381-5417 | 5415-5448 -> 1.3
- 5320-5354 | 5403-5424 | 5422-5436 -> 0.6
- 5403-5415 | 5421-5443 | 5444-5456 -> -1.7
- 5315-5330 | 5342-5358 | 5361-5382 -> -0.3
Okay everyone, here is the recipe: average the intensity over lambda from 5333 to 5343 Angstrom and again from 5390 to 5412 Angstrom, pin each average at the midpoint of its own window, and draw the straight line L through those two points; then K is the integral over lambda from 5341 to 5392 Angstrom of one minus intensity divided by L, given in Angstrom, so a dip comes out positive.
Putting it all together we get -2.2 Angstrom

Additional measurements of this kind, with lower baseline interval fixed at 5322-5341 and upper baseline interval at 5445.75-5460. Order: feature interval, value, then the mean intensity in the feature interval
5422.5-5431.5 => -0.5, 25.8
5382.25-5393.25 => -0.7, 26.3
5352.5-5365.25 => -0.2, 25.3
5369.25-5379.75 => -0.6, 26.3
